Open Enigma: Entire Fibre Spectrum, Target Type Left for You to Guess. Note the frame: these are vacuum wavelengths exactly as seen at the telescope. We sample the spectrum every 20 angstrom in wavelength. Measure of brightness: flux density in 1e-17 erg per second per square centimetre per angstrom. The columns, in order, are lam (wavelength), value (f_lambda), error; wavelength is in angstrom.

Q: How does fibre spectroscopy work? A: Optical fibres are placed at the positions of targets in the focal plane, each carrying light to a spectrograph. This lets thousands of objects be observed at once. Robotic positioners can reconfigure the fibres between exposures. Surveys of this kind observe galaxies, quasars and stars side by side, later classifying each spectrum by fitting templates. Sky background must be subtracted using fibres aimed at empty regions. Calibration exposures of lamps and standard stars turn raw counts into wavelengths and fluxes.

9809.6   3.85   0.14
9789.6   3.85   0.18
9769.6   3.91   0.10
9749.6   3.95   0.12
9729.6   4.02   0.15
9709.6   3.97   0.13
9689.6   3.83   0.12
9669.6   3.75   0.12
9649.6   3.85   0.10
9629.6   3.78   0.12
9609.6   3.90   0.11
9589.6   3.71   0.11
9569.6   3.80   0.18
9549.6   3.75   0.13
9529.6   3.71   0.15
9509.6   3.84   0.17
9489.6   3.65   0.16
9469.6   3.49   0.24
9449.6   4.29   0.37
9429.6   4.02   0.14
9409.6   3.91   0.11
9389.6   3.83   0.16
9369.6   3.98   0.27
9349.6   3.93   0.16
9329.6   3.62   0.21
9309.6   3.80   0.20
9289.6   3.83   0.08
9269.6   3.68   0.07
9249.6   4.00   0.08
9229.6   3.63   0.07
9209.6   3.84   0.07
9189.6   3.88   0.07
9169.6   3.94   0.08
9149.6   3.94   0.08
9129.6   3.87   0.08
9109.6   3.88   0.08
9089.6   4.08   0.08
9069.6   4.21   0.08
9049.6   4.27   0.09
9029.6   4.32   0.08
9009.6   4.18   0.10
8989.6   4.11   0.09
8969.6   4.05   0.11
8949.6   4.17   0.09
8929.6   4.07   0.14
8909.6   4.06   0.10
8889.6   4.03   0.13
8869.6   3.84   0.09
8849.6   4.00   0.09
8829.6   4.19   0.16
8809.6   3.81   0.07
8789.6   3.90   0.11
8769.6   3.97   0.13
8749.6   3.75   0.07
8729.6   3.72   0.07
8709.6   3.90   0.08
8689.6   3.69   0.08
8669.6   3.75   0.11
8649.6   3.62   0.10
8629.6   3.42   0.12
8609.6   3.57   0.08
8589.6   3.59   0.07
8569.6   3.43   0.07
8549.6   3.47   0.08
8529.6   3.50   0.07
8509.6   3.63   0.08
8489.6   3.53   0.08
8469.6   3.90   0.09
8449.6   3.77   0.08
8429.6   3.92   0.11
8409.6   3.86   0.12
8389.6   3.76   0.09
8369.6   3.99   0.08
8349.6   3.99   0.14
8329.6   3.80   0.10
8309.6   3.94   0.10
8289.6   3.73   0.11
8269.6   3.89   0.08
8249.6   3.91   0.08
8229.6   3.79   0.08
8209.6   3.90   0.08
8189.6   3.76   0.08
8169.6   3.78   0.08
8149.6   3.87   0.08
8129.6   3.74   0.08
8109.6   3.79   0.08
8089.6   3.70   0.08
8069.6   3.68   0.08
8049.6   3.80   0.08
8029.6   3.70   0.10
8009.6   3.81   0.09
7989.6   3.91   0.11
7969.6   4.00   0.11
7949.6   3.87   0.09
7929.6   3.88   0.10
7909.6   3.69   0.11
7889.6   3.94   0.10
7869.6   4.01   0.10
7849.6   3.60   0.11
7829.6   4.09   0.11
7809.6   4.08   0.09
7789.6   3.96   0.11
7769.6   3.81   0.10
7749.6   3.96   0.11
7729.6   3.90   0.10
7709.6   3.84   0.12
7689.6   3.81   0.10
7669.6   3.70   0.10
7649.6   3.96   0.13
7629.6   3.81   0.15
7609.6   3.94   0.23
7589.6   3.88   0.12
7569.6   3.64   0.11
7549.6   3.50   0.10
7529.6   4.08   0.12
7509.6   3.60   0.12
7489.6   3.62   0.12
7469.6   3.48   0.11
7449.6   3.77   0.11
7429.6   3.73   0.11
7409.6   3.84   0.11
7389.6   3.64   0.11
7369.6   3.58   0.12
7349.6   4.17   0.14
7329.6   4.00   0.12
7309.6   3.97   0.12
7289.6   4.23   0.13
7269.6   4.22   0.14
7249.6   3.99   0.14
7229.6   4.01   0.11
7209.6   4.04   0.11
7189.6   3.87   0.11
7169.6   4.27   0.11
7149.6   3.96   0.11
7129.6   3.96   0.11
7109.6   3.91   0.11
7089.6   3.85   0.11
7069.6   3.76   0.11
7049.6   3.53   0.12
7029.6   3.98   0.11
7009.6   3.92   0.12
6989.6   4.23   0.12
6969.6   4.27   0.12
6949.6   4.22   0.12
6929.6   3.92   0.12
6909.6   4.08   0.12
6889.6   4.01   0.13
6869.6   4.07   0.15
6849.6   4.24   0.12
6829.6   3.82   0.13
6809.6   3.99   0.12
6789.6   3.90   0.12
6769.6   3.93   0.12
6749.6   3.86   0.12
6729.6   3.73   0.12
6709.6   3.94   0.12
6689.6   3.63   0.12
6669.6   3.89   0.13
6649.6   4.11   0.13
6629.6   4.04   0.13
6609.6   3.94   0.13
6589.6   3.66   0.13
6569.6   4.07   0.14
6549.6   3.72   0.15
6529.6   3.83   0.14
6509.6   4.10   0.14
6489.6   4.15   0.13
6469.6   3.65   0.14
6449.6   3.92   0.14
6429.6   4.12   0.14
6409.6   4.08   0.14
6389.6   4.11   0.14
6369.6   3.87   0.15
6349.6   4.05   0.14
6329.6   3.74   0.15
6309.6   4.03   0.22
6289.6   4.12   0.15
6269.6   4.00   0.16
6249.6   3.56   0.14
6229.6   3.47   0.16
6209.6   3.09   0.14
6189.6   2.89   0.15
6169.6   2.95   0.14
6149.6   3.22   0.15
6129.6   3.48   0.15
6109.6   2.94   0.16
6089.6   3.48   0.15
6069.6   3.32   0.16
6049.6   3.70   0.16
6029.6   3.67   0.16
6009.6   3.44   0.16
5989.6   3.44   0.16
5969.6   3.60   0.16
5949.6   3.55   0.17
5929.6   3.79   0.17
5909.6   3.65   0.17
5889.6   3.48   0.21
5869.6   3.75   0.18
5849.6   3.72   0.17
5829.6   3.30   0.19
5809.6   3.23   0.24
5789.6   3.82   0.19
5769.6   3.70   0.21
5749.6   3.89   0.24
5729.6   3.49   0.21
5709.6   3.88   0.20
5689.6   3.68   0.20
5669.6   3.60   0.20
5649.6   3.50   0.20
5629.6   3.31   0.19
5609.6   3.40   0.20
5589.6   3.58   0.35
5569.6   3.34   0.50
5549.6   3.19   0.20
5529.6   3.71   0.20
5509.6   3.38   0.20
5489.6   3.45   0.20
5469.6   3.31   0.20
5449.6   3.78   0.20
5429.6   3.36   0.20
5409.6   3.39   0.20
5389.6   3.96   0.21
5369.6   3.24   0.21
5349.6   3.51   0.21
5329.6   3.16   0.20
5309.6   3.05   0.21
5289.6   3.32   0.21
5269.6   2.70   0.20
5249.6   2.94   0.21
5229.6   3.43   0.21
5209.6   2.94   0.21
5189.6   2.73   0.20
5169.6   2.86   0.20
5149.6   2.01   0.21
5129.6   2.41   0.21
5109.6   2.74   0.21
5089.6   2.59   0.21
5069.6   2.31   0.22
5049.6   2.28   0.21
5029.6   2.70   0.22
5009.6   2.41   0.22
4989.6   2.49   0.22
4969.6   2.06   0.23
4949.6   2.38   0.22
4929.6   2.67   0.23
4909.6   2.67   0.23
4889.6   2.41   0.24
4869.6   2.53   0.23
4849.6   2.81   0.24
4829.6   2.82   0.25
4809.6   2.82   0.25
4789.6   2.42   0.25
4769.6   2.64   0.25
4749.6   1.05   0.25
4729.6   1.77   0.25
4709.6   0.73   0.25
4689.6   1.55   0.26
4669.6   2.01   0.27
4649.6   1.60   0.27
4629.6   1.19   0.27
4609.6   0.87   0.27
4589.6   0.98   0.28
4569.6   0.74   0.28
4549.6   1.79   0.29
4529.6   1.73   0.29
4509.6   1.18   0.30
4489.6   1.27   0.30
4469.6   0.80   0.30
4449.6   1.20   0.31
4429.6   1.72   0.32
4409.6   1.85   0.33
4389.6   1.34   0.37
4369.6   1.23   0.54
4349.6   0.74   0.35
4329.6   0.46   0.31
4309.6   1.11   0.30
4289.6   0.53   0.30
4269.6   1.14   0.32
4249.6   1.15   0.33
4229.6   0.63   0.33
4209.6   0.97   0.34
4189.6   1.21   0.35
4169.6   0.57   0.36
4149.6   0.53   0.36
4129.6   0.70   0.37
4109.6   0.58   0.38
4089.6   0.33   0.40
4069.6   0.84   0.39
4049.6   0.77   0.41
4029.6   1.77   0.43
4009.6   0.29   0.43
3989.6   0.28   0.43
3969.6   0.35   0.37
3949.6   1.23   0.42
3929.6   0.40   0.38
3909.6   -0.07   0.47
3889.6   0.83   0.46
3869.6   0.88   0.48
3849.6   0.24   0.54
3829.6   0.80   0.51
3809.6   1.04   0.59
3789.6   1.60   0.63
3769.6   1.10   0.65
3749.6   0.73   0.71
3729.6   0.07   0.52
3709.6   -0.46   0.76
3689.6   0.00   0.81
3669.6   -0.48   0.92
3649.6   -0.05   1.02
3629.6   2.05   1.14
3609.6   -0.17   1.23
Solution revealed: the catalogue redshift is 0.196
